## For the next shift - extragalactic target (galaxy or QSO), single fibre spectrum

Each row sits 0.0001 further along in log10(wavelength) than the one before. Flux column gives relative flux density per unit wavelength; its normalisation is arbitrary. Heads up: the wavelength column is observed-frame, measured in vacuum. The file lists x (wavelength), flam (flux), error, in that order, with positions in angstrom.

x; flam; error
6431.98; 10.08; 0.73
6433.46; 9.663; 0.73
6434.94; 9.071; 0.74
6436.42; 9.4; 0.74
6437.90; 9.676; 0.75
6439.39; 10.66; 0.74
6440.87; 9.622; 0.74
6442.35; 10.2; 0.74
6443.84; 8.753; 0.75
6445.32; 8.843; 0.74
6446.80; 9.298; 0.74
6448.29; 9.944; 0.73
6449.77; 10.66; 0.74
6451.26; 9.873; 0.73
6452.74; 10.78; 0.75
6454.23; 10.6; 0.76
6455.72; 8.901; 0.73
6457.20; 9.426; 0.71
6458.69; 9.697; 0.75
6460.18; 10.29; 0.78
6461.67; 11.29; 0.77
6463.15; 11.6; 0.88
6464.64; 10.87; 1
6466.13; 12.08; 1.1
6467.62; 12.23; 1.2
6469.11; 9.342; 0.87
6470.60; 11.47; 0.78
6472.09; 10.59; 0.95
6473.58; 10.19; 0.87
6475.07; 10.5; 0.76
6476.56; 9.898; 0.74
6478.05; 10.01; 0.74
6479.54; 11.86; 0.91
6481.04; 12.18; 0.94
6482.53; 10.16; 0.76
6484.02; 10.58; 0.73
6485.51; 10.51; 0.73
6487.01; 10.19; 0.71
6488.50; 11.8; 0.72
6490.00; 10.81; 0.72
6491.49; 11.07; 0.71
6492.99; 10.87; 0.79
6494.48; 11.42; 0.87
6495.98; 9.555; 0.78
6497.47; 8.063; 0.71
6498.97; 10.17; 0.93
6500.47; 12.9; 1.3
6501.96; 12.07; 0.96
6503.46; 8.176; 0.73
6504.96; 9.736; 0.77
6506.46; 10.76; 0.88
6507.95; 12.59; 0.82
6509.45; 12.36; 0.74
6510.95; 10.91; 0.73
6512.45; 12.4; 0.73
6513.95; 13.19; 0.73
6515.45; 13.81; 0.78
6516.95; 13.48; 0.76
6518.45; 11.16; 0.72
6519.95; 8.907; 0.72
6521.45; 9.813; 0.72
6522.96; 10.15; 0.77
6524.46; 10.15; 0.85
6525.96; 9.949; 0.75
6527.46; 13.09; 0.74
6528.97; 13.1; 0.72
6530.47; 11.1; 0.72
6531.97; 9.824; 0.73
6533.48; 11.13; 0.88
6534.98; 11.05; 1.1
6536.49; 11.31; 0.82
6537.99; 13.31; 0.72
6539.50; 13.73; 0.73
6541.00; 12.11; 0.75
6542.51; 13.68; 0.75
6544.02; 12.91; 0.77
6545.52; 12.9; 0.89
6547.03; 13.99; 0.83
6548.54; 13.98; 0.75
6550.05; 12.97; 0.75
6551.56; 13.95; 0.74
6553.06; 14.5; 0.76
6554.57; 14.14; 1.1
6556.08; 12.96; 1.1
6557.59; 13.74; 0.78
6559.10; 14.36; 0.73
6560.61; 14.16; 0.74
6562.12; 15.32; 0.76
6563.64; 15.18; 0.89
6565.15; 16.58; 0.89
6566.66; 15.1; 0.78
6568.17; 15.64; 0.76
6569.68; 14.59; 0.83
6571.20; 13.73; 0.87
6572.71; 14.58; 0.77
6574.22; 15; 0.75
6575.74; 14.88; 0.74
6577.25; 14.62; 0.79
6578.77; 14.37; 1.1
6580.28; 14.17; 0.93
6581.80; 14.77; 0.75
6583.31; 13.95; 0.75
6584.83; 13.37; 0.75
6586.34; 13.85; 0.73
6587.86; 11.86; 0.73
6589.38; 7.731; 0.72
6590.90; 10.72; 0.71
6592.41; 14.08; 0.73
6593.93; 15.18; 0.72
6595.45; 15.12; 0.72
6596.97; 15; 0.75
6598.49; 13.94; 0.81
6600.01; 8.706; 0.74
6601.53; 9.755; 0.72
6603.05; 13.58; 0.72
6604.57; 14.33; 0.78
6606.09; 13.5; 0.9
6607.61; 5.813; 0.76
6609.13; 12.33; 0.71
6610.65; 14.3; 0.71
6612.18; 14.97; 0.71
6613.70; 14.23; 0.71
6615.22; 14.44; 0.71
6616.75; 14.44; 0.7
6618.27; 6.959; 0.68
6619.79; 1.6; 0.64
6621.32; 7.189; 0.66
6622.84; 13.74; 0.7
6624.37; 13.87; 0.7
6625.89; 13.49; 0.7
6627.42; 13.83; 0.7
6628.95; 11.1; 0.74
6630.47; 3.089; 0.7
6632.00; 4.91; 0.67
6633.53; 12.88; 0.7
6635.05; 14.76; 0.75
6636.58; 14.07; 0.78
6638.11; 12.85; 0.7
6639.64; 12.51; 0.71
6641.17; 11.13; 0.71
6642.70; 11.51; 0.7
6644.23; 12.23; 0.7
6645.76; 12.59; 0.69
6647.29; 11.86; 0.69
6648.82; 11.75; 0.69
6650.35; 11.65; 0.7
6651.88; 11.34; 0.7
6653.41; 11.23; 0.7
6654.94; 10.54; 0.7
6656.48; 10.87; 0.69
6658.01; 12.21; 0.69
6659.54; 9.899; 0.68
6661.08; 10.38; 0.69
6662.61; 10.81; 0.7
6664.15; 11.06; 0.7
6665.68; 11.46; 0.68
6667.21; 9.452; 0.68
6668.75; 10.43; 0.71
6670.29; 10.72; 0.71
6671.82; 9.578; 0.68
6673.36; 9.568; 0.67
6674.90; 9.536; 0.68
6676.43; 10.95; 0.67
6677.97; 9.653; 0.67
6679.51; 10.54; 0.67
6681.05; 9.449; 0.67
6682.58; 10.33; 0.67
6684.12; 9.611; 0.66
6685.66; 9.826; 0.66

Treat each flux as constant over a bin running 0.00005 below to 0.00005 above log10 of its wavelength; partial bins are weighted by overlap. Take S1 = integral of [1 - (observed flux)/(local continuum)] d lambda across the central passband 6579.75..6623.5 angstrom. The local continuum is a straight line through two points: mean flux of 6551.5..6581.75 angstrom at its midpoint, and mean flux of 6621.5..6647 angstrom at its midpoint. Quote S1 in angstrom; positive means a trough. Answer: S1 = 3.1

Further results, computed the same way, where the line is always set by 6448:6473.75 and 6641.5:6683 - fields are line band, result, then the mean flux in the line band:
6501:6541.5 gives -3.14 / 11.5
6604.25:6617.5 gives -2.91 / 13.1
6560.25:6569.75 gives -4.11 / 15.3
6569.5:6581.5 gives -4.25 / 14.5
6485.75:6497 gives -0.14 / 10.7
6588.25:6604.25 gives -2.53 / 12.4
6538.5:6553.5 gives -3.91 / 13.4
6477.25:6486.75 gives -0.23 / 10.8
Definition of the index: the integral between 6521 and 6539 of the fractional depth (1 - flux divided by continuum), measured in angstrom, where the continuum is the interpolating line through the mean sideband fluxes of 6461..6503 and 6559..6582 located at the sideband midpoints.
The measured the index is 2.5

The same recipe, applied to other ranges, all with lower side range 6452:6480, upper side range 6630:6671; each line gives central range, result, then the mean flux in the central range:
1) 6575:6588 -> -3.78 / 14.1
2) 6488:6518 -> -1.68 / 11.3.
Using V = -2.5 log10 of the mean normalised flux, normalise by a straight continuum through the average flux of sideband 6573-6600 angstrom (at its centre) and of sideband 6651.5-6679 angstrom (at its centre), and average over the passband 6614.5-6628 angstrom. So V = 0.11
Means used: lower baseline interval 13.6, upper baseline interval 10.5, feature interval 11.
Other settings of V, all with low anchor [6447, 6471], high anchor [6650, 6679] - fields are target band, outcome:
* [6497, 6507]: 0.02 mag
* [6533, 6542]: -0.16 mag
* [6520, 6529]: -0.02 mag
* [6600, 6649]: -0.09 mag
